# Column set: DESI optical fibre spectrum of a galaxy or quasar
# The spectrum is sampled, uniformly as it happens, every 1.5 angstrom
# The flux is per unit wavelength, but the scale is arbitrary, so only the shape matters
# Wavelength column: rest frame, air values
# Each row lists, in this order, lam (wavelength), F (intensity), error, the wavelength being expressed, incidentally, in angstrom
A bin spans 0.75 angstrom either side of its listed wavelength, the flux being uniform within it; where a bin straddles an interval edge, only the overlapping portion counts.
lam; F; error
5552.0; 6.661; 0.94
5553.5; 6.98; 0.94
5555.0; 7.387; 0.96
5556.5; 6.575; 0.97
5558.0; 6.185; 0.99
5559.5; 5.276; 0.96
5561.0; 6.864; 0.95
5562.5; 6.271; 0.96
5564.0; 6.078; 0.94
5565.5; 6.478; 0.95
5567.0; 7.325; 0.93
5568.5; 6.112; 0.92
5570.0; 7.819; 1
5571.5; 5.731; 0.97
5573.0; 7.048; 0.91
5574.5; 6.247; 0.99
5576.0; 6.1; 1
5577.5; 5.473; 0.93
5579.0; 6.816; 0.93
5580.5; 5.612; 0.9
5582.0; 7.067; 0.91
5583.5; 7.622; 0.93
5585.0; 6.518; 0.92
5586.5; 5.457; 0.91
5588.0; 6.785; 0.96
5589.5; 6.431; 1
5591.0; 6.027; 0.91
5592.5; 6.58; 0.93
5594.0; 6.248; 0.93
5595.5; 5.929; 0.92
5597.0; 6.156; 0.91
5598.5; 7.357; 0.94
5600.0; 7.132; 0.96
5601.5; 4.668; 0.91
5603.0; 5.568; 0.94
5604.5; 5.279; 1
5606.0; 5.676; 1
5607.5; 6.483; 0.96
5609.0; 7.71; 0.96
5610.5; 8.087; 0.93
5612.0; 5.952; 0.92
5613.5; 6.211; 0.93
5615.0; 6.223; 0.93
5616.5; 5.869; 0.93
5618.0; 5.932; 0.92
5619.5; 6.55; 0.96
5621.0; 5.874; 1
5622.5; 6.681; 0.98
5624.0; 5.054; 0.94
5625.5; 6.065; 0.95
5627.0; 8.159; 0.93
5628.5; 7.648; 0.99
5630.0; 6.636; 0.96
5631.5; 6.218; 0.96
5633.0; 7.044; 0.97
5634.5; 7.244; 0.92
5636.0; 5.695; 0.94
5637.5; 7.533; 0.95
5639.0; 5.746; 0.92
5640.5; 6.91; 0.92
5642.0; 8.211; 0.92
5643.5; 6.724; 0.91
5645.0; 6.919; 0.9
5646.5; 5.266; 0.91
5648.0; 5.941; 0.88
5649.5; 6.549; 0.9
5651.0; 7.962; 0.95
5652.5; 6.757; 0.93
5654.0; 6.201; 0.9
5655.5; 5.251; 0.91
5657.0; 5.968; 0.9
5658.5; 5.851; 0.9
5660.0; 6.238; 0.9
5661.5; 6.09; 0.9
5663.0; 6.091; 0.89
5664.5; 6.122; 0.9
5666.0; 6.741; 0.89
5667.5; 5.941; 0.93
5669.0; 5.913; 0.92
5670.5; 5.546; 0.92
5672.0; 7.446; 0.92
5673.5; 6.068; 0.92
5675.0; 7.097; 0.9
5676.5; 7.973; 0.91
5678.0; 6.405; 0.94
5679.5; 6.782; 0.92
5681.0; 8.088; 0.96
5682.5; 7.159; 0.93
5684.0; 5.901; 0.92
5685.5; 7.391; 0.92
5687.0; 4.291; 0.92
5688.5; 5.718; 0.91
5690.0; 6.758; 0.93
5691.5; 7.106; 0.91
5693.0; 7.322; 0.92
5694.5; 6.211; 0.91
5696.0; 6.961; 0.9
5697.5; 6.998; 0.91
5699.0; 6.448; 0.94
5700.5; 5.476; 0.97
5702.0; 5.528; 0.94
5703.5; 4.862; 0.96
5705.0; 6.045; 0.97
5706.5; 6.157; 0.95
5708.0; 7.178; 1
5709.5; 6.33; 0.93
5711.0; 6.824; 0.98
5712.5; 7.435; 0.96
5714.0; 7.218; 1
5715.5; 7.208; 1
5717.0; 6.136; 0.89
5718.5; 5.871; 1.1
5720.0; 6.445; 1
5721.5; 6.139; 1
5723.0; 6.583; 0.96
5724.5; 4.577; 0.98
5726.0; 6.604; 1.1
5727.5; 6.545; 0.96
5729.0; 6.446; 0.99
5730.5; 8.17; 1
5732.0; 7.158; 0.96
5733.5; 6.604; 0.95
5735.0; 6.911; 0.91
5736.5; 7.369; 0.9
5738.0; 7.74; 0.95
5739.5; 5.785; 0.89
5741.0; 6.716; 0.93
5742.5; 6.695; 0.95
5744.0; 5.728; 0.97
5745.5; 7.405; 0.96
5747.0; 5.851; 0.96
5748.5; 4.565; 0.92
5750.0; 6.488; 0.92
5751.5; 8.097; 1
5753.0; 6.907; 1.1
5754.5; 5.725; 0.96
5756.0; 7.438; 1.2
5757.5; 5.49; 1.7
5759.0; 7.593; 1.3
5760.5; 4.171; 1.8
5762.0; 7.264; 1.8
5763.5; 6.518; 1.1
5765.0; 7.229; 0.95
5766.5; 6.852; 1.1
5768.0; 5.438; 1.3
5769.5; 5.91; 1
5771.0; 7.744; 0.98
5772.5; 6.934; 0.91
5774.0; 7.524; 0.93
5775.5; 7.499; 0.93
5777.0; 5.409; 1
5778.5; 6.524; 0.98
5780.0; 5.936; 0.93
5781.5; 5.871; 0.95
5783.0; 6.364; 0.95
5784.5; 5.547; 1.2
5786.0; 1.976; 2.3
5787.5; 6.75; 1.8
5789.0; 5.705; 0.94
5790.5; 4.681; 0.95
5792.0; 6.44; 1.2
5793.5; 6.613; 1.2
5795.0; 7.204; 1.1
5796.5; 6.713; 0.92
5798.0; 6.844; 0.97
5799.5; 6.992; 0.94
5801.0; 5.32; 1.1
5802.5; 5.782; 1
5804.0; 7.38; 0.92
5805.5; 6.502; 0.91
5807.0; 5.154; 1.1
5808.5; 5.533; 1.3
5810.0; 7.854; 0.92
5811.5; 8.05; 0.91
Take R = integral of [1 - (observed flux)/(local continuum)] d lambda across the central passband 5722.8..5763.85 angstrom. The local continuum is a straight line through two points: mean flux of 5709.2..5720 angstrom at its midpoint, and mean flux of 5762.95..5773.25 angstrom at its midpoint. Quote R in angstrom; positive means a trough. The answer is 0.9 angstrom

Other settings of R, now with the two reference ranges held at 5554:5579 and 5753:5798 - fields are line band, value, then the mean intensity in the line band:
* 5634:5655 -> -0.93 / 6.67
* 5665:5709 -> -0.82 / 6.46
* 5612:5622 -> 0.46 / 6.11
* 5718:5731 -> -0.08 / 6.35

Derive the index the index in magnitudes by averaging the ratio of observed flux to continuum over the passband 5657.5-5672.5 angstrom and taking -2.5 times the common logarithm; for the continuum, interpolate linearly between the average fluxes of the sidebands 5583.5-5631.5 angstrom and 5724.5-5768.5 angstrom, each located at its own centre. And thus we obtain 0.05 mag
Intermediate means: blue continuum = 6.37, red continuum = 6.58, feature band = 6.17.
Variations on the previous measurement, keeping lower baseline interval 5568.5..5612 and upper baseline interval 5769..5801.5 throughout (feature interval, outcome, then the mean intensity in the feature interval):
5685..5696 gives -0.019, 6.42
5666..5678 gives -0.042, 6.57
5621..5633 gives -0.042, 6.61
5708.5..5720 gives -0.071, 6.71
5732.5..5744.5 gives -0.078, 6.72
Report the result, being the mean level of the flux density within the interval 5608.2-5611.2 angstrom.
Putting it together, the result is 7.87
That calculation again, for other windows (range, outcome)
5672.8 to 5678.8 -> 6.89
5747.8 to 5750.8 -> 5.59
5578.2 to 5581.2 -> 6.21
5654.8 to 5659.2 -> 5.69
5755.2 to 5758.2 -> 6.47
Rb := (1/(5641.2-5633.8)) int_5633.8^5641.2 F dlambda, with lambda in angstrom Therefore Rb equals 6.62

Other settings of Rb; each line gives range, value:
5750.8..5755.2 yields 6.91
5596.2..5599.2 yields 6.73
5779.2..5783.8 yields 6.06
